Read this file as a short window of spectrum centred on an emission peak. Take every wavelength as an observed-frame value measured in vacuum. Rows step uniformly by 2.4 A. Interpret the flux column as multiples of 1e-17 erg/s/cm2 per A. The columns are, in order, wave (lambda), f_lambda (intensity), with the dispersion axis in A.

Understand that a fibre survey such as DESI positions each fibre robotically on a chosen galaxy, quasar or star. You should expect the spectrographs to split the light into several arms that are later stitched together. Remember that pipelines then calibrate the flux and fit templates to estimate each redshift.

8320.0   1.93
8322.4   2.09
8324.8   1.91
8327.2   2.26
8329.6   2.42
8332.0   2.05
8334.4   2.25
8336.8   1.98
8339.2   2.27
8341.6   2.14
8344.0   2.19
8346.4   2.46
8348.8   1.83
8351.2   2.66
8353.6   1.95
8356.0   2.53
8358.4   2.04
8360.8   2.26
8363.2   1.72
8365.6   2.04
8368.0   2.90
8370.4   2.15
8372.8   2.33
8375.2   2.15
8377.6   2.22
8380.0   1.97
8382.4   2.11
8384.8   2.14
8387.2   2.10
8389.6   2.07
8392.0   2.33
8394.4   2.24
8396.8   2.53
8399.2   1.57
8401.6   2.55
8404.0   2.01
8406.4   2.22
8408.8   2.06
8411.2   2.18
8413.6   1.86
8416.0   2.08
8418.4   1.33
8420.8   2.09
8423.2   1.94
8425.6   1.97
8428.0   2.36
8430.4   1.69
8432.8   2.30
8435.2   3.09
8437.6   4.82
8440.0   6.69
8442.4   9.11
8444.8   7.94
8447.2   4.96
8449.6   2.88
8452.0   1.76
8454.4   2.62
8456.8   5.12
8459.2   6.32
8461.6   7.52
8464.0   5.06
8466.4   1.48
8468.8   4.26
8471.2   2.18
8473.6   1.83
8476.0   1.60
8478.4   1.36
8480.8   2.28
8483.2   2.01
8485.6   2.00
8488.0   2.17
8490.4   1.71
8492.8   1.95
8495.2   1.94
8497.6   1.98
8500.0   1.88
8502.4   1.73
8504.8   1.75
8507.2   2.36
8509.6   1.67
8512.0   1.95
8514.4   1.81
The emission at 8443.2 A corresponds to [S II]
